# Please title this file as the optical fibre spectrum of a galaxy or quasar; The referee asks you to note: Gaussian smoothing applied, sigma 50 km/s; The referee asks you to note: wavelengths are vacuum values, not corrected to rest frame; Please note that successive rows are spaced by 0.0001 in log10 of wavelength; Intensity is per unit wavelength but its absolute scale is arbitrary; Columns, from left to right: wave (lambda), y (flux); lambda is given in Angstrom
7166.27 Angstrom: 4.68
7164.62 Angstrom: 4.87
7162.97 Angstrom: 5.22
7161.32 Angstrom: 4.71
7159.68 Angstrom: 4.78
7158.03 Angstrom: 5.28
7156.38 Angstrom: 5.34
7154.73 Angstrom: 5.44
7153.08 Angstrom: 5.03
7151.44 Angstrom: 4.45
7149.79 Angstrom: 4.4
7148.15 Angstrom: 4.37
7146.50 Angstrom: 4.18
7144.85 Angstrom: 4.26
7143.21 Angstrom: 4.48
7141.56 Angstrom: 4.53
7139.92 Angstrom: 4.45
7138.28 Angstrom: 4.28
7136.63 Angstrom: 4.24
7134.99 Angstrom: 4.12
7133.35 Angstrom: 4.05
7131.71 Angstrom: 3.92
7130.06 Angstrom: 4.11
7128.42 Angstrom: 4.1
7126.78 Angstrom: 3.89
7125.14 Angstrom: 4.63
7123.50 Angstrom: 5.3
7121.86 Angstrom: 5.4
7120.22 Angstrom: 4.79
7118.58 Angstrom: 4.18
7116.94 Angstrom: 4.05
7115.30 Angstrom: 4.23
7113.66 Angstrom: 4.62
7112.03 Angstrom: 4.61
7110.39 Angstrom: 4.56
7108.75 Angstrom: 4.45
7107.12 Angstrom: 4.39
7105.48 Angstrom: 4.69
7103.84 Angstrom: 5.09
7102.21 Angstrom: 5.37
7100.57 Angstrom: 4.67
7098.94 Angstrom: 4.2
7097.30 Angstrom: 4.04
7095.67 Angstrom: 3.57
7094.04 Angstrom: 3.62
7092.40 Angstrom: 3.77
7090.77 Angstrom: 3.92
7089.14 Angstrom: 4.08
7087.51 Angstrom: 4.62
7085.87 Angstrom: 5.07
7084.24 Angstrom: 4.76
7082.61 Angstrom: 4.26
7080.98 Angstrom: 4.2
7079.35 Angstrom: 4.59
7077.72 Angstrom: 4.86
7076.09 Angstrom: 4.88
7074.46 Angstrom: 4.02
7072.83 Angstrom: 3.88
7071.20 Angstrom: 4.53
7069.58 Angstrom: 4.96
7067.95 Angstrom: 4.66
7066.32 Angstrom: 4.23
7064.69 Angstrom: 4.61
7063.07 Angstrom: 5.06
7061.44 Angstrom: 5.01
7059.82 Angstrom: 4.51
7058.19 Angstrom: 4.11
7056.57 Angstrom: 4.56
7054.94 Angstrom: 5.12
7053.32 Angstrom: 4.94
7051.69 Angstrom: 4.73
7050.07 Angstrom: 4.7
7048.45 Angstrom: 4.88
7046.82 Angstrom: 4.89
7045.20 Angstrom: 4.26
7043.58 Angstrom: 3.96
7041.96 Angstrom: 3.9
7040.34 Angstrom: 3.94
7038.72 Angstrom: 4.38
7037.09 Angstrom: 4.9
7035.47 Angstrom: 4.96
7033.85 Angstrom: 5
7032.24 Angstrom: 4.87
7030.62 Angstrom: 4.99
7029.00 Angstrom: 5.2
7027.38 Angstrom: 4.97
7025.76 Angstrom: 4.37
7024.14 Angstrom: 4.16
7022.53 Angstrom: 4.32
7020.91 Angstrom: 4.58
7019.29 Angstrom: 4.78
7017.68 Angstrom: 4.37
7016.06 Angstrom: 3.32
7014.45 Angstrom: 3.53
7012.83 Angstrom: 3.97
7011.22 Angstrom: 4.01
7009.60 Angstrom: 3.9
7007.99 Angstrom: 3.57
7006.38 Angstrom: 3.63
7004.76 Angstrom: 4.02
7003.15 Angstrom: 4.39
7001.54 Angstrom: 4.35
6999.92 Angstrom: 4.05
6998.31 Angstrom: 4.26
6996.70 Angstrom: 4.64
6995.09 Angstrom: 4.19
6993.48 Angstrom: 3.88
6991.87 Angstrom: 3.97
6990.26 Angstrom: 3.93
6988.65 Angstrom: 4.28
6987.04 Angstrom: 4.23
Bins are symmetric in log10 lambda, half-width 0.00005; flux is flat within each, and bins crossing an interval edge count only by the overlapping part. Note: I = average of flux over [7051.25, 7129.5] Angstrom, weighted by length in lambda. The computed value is 4.51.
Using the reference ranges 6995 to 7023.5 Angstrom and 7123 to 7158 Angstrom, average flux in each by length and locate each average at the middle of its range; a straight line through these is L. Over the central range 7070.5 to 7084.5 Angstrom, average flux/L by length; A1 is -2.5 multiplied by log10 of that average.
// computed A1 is -0.03 mag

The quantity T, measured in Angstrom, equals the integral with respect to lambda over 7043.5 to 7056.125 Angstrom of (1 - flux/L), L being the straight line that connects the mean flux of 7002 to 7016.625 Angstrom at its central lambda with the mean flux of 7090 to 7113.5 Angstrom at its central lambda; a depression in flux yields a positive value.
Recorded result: -2.0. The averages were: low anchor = 3.84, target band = 4.72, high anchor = 4.36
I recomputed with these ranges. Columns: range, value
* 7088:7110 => 4.31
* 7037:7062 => 4.53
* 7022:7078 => 4.61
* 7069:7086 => 4.52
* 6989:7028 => 4.13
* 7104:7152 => 4.41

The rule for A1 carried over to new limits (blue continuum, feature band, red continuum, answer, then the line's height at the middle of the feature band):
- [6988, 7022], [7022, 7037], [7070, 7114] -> -0.15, 4.17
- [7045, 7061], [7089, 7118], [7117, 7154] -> 0.05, 4.52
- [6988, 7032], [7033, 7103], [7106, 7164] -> -0.03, 4.37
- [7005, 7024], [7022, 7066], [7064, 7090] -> -0.10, 4.24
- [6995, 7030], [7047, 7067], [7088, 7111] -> -0.11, 4.27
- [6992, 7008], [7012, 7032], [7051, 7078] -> -0.02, 4.29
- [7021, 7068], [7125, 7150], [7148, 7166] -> 0.15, 4.86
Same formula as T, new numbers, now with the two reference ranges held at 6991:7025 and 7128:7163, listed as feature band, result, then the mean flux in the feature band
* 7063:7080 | -1.0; 4.55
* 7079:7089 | -0.5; 4.55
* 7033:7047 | -0.9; 4.45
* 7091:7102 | 0.8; 4.05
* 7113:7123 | -0.3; 4.57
